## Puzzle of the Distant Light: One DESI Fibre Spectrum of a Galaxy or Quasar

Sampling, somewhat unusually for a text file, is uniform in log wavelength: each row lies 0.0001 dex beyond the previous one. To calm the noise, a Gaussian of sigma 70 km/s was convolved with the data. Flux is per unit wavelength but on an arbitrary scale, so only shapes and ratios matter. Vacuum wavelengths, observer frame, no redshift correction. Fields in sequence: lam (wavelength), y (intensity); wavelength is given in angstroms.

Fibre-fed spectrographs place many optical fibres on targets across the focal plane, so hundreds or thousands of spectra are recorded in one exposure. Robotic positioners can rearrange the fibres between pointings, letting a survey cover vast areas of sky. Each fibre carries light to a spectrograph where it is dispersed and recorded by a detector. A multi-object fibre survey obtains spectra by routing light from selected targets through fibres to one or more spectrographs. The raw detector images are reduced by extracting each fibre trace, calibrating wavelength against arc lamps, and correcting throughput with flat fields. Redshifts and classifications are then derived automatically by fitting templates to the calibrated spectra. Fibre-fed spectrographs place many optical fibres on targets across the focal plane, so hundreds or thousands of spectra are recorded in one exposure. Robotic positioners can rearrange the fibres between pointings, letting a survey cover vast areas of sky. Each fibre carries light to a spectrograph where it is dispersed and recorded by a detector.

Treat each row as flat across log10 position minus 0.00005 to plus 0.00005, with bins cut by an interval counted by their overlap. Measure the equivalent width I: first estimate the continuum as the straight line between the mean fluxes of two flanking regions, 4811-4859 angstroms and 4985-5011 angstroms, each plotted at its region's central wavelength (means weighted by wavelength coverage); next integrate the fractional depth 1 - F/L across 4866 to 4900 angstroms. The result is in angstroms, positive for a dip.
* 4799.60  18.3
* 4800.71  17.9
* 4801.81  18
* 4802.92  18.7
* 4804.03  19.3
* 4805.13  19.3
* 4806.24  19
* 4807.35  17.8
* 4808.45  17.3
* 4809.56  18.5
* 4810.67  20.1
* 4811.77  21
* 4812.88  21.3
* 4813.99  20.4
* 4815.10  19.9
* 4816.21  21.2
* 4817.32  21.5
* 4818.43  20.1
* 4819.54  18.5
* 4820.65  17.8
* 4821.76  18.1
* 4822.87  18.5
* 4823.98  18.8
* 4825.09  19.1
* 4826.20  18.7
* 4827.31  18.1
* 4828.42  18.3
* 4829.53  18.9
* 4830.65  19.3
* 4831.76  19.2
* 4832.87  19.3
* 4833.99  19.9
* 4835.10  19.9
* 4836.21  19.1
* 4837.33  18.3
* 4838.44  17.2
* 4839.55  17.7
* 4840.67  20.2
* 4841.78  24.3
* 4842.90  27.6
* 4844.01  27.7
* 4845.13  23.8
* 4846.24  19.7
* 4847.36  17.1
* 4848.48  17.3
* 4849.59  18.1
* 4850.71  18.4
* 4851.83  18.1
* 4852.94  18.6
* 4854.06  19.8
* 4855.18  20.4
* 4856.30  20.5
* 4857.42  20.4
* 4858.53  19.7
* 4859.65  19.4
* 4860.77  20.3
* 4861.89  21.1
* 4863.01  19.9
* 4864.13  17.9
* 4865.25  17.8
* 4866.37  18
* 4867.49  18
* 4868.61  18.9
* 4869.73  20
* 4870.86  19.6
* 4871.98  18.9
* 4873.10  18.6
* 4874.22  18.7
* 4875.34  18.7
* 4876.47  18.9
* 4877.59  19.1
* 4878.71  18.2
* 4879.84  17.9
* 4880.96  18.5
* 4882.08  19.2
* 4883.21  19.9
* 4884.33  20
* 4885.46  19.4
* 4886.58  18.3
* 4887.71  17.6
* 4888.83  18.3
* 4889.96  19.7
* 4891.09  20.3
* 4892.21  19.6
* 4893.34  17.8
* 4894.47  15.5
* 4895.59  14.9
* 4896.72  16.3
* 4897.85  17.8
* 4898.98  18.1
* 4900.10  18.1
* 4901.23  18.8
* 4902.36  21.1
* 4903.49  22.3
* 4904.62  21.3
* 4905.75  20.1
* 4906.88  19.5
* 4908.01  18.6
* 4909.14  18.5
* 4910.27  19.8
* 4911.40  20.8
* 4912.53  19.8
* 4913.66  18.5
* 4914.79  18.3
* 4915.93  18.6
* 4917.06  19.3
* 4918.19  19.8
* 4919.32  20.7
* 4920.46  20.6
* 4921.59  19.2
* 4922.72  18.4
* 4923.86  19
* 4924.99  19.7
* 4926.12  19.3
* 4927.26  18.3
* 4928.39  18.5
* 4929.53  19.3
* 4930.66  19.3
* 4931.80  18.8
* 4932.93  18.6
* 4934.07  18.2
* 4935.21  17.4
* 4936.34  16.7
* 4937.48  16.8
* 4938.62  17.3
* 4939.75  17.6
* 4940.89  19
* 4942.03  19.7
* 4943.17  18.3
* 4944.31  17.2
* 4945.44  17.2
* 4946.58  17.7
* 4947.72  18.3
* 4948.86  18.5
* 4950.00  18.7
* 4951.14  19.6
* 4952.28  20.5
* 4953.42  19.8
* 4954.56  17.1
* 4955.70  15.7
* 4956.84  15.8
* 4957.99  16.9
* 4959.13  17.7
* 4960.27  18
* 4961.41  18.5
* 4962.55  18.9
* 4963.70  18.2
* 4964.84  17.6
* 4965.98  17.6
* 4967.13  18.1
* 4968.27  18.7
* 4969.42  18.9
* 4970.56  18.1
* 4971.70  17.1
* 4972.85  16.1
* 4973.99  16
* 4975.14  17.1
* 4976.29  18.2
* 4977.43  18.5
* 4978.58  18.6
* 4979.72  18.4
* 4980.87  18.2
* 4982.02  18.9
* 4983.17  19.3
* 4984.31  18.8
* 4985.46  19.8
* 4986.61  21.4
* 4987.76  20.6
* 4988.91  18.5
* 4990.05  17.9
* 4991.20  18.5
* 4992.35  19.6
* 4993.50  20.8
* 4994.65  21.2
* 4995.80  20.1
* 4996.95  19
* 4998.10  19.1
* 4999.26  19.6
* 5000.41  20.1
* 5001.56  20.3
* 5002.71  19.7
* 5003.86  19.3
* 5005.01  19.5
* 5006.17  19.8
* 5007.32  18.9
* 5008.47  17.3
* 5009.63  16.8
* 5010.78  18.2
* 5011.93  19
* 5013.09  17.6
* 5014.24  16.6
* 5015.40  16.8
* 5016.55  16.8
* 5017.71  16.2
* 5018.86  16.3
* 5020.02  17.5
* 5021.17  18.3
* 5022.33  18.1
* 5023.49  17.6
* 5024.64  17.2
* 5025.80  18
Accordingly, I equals 2.1 angstroms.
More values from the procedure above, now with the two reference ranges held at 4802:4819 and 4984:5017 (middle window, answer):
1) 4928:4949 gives 1.2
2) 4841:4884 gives -0.5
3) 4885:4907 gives 0.7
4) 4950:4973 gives 1.4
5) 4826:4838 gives 0.4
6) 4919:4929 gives 0.0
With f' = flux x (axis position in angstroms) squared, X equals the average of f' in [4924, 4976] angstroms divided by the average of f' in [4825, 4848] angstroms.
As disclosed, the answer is 0.94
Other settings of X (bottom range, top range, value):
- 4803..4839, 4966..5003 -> 1.05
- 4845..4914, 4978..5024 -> 1.03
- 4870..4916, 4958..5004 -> 1.03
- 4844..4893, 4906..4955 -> 1.00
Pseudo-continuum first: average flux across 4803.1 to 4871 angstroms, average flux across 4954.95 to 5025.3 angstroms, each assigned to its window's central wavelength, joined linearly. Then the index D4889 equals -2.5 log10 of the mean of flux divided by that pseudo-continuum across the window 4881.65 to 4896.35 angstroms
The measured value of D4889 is 0.04 mag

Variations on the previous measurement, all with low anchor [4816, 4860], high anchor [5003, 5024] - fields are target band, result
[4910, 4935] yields -0.021 mag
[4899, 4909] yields -0.045 mag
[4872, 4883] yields 0.034 mag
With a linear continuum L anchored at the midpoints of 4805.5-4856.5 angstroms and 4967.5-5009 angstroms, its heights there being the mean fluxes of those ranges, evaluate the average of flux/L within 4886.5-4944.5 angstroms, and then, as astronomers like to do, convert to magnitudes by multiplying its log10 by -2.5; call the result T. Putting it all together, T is 0.03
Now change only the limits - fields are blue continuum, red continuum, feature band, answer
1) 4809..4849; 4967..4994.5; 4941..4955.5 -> 0.02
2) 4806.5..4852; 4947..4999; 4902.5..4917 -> -0.04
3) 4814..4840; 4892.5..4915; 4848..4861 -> -0.02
